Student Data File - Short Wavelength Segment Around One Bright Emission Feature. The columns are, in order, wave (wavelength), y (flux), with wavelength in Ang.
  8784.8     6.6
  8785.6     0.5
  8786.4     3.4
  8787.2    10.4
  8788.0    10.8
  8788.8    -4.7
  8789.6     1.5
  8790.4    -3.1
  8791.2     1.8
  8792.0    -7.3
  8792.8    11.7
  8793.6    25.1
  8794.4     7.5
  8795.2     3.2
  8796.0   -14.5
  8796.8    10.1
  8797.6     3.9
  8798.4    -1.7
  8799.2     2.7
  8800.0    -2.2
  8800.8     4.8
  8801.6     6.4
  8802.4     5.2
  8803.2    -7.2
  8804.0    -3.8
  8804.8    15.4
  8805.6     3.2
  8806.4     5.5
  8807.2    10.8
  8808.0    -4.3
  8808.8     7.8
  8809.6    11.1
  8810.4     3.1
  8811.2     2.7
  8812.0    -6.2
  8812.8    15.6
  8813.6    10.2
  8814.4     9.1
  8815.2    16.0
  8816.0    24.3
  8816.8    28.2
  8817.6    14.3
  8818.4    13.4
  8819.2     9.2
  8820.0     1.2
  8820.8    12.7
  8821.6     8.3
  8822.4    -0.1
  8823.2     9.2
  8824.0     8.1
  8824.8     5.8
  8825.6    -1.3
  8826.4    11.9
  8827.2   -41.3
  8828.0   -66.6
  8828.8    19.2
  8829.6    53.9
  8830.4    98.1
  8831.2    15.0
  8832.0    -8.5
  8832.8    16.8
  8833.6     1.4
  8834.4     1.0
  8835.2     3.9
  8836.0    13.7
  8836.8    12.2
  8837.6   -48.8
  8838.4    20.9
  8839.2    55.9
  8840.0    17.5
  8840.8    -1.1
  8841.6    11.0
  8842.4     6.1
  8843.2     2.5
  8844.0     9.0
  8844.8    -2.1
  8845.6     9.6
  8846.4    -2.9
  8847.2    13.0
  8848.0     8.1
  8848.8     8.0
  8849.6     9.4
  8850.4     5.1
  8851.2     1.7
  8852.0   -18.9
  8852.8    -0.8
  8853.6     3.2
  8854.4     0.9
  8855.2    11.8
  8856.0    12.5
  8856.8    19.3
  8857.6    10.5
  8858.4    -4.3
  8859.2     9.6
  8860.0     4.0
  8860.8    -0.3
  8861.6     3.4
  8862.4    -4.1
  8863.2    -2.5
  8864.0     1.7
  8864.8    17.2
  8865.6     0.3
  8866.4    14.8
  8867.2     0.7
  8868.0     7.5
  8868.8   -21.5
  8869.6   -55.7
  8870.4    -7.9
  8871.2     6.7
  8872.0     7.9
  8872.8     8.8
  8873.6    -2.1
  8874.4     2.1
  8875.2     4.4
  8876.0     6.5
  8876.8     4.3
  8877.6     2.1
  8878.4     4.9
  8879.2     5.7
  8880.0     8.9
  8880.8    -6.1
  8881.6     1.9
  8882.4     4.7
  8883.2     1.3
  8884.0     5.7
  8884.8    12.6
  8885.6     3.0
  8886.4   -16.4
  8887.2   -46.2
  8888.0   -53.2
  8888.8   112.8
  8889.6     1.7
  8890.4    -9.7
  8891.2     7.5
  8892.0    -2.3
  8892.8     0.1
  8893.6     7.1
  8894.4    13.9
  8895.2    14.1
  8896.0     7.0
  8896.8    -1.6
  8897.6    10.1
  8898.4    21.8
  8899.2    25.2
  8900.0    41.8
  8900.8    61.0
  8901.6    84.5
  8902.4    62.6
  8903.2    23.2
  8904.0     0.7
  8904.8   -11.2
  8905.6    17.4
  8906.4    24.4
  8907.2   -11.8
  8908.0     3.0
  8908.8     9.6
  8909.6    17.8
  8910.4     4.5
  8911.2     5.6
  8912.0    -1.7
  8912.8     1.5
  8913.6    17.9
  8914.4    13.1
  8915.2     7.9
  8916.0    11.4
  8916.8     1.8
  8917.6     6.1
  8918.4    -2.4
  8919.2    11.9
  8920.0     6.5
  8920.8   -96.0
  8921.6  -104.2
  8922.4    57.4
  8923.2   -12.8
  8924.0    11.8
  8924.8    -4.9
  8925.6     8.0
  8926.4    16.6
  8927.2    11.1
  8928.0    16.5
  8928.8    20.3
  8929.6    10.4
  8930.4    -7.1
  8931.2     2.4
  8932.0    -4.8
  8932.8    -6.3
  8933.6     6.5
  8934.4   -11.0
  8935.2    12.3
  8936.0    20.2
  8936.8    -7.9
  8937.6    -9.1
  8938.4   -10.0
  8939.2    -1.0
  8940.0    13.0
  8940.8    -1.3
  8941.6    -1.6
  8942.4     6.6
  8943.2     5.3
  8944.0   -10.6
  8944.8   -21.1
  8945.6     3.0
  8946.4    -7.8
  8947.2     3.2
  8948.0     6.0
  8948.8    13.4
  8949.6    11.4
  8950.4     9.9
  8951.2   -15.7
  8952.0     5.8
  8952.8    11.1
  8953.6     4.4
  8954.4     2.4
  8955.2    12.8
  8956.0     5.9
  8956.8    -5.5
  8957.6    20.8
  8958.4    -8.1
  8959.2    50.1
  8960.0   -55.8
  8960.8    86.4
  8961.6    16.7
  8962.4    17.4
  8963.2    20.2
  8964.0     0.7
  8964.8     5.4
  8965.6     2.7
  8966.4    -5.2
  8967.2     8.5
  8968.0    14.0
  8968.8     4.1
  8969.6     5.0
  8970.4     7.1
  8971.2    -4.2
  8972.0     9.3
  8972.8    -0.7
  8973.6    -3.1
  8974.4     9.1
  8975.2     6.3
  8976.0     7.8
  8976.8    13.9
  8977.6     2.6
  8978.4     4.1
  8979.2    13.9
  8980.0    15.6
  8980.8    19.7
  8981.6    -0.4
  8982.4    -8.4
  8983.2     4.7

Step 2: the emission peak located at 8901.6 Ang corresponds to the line [O III] 5007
